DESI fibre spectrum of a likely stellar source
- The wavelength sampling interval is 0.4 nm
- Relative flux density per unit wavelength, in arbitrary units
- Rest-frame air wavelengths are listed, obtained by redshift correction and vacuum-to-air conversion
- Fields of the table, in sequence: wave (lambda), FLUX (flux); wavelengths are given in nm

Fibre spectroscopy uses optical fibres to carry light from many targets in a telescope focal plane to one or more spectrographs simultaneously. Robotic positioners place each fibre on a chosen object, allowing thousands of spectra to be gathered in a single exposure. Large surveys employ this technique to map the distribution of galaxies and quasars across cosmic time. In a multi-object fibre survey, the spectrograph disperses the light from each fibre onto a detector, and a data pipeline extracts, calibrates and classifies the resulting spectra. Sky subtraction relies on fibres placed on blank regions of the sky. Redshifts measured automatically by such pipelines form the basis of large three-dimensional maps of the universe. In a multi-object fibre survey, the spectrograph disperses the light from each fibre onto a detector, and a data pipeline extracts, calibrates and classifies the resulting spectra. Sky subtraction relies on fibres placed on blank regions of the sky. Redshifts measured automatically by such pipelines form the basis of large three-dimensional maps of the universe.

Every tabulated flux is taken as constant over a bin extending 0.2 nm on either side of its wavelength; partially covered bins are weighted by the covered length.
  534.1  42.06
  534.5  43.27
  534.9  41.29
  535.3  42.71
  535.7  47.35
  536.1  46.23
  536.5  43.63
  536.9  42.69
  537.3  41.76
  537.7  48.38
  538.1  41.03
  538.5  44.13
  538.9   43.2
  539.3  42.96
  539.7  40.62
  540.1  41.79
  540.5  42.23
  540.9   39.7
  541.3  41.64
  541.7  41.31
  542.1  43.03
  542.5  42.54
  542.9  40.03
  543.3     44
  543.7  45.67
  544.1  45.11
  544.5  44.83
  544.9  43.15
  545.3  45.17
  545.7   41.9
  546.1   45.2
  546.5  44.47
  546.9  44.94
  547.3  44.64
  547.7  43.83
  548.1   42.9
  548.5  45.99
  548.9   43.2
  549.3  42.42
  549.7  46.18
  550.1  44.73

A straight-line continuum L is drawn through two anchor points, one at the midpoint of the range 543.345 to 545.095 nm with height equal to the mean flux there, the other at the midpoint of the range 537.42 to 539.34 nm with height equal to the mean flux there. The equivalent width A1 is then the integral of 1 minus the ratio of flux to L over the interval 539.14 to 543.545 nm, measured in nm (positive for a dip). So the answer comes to 0.24 nm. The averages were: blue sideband 43.9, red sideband 44.6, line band 41.8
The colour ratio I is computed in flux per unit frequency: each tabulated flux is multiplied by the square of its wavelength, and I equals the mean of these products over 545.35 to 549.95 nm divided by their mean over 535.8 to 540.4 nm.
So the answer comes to 1.1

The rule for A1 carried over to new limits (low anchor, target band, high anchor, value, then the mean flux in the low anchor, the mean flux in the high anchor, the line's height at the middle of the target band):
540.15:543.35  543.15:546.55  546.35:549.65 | -0.12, 41.7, 44.1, 42.9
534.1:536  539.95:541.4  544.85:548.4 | 0.08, 43.6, 44.1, 43.9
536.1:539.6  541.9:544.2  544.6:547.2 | 0.03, 43.5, 44.2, 44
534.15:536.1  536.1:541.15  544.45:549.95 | 0.13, 43.8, 44.2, 43.9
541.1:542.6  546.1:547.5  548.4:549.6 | -0.05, 42.1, 43.9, 43.3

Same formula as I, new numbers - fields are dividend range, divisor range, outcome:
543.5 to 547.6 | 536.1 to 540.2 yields 1.06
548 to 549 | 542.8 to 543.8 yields 1.04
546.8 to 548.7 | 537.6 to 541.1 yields 1.08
